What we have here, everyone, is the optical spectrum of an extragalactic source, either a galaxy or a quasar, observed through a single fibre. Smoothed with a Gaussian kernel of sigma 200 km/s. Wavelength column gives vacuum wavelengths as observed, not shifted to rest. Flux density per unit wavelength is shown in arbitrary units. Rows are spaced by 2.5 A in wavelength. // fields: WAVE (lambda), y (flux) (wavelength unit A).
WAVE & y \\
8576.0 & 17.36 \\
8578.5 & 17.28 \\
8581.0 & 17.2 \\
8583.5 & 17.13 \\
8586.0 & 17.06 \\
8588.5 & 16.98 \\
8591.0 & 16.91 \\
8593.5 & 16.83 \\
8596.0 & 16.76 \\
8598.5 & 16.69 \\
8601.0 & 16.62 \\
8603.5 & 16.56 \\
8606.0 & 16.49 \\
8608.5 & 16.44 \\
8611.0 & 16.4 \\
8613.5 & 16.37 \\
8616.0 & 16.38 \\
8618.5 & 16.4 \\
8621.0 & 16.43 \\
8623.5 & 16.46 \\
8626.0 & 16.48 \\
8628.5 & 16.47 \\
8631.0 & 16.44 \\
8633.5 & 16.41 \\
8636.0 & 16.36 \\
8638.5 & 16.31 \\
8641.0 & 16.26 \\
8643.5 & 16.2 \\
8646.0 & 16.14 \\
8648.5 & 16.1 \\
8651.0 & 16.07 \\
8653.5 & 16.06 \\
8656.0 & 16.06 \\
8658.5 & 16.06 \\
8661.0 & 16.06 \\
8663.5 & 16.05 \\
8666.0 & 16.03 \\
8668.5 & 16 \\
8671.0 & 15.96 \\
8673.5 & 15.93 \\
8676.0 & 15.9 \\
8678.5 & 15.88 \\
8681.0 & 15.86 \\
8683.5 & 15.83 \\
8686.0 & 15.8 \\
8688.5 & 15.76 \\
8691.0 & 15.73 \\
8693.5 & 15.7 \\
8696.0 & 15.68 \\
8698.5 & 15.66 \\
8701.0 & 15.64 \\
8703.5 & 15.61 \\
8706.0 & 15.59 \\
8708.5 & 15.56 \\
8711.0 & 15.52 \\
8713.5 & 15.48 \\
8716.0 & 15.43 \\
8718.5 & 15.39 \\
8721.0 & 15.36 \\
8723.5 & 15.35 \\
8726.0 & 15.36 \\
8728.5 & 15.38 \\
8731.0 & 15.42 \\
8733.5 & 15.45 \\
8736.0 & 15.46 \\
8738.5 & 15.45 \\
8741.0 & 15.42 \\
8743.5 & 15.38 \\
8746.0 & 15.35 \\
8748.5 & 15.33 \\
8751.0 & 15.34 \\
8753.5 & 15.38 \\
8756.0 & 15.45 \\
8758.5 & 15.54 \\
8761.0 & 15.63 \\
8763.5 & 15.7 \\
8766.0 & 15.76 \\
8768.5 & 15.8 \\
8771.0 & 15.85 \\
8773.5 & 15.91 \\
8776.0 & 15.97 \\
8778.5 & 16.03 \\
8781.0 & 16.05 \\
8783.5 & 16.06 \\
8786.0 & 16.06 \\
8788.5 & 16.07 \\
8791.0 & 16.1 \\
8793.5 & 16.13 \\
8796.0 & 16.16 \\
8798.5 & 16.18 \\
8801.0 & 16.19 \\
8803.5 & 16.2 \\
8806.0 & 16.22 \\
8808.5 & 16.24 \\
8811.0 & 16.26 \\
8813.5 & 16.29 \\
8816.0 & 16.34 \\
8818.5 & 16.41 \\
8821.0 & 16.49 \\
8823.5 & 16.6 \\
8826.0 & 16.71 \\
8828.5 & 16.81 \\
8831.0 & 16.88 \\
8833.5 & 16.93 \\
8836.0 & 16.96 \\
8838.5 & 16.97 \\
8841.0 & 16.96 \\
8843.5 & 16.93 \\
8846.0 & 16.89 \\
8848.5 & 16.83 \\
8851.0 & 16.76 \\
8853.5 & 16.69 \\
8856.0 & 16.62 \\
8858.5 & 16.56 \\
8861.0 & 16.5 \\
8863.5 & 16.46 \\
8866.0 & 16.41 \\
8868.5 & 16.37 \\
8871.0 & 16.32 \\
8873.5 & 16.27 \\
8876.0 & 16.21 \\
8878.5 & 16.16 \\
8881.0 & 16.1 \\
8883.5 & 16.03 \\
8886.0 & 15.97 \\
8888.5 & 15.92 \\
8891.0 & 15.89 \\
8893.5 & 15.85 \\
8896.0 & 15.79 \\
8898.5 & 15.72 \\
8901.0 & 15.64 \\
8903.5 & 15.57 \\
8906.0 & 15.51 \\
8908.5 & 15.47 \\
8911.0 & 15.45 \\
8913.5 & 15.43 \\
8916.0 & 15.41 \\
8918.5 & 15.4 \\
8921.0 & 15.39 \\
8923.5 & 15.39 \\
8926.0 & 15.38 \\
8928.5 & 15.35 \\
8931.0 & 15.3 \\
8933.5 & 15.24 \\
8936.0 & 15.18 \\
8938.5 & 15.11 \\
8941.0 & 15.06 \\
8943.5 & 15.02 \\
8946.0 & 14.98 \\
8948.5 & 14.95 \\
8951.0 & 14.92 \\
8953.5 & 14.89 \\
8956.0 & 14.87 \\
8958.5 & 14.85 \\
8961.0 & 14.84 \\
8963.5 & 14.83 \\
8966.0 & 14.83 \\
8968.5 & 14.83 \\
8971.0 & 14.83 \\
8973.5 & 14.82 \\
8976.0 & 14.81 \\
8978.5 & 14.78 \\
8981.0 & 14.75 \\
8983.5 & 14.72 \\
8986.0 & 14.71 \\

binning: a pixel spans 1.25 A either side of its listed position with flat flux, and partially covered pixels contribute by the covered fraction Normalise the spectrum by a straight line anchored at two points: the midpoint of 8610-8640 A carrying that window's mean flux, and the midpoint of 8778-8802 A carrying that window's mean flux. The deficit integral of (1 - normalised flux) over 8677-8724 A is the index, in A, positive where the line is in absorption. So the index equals 1.9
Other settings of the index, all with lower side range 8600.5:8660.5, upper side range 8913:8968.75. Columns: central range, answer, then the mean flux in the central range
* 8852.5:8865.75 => -1.0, 16.6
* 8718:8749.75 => 1.1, 15.4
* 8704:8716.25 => 0.4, 15.5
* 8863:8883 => -1.2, 16.3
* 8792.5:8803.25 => -0.3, 16.2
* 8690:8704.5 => 0.4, 15.7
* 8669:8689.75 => 0.3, 15.9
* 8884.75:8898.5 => -0.5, 15.9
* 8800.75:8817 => -0.7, 16.3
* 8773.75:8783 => -0.2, 16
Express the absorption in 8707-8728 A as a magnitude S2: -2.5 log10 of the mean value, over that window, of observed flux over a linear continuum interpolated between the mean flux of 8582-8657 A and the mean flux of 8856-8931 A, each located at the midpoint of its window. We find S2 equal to 0.057 mag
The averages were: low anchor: 16.5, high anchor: 15.9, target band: 15.4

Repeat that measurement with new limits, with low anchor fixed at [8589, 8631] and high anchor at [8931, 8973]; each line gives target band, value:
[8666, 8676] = 0.02 mag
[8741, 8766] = 0.03 mag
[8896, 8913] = -0.03 mag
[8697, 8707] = 0.03 mag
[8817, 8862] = -0.09 mag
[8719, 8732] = 0.04 mag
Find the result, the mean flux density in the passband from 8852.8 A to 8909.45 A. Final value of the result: 16.1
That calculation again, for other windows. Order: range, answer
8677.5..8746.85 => 15.6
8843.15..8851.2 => 16.9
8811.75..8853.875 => 16.7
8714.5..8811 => 15.7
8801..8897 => 16.4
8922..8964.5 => 15.1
